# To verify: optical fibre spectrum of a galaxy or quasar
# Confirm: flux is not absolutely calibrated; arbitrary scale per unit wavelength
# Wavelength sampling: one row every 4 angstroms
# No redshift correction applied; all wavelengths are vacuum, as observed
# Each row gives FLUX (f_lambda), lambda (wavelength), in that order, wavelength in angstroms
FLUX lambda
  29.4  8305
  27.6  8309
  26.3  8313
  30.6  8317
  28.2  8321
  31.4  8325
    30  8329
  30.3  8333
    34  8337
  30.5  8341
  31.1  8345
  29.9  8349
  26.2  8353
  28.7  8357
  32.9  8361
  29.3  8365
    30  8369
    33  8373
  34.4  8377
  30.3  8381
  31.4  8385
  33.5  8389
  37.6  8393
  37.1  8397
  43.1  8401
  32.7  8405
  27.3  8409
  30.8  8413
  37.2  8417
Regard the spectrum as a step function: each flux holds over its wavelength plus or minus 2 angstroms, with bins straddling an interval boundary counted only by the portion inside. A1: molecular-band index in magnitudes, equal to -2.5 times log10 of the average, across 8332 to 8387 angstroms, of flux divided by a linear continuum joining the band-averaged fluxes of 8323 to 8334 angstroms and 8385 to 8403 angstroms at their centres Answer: 0.09 mag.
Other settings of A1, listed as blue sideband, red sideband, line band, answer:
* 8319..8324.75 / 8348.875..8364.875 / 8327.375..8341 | -0.08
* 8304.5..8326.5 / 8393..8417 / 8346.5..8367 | 0.08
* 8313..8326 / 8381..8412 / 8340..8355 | 0.06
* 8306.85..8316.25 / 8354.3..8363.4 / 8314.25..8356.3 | -0.04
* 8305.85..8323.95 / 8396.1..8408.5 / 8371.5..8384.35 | 0.06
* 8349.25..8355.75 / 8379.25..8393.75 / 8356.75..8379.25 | -0.06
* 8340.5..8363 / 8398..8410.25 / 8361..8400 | -0.02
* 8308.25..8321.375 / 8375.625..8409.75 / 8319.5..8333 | -0.03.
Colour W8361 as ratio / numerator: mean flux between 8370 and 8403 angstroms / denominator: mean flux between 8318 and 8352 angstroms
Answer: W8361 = 1.14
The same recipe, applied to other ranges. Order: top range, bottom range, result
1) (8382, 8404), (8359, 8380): 1.13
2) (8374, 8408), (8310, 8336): 1.17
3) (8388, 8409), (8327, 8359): 1.20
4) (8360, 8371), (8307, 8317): 1.10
